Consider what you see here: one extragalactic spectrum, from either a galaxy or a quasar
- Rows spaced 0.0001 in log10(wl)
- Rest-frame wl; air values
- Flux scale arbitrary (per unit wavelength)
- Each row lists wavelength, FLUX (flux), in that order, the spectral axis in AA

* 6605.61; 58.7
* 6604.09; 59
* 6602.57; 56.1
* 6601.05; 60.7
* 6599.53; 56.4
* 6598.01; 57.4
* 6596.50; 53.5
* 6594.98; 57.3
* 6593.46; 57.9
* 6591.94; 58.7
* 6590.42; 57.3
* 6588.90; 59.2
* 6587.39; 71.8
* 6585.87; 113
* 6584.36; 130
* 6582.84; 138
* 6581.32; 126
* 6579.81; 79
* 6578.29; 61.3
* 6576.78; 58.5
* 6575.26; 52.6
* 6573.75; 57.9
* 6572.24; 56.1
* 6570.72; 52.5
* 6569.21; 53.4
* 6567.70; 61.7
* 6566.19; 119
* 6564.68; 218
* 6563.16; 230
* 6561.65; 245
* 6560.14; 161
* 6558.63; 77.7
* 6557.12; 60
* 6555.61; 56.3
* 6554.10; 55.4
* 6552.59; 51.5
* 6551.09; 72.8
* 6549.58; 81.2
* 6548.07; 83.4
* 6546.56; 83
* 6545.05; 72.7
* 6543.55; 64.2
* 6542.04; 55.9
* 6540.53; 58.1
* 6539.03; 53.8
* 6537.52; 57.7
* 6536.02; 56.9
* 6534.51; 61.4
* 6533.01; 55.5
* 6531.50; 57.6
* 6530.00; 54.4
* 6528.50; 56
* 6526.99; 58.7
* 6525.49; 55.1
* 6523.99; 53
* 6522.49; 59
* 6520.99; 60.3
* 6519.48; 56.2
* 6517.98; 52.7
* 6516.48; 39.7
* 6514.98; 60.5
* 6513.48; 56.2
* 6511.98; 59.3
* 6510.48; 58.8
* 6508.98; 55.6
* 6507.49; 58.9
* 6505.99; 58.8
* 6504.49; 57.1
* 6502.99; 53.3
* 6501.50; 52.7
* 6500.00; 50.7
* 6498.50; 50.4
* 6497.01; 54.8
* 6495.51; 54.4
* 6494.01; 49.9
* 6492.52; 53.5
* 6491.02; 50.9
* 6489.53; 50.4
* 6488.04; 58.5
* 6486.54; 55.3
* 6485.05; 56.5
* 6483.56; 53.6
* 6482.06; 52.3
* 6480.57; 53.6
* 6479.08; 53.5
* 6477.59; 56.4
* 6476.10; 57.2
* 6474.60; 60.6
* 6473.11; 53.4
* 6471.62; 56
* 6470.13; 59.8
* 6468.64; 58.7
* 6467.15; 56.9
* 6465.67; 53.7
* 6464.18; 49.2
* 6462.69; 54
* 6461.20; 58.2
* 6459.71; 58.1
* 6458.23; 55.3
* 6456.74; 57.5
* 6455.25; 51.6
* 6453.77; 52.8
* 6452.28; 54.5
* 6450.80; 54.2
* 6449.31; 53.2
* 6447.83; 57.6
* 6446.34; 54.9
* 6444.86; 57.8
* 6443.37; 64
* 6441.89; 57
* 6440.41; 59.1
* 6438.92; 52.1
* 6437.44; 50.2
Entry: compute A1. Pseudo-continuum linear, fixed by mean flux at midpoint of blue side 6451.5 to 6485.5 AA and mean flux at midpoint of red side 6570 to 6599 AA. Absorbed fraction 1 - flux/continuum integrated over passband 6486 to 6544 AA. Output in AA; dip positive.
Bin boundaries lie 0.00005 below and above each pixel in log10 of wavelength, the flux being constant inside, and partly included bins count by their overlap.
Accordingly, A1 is 6.6 AA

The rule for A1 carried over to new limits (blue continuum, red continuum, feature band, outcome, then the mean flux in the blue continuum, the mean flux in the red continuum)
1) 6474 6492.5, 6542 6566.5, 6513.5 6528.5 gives 4.93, 54.8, 106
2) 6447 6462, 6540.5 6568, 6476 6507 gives 7.90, 55.3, 102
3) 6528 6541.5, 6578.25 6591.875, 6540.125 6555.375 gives -0.39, 56.8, 92.7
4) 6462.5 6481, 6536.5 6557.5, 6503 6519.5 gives 1.29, 55.7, 64.7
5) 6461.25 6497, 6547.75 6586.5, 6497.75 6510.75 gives 2.37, 54.8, 98.3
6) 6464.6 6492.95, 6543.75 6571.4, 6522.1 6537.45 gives 5.11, 55.3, 101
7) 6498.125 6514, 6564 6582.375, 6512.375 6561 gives 3.32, 55.7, 83.3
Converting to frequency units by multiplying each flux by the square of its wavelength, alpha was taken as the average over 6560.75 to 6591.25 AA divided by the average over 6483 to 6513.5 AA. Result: 1.9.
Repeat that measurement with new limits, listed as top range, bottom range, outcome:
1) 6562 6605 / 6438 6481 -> 1.56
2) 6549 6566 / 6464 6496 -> 2.23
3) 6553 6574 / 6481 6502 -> 2.07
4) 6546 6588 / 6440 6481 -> 1.79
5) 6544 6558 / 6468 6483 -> 1.25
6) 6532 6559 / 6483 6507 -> 1.21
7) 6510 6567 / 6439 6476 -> 1.43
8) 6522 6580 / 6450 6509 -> 1.47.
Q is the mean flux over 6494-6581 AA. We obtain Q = 71.2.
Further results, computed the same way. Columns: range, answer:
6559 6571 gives 144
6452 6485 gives 55.3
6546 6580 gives 92.8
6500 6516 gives 56.5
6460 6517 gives 54.9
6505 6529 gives 56.2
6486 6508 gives 53.9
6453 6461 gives 55.3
